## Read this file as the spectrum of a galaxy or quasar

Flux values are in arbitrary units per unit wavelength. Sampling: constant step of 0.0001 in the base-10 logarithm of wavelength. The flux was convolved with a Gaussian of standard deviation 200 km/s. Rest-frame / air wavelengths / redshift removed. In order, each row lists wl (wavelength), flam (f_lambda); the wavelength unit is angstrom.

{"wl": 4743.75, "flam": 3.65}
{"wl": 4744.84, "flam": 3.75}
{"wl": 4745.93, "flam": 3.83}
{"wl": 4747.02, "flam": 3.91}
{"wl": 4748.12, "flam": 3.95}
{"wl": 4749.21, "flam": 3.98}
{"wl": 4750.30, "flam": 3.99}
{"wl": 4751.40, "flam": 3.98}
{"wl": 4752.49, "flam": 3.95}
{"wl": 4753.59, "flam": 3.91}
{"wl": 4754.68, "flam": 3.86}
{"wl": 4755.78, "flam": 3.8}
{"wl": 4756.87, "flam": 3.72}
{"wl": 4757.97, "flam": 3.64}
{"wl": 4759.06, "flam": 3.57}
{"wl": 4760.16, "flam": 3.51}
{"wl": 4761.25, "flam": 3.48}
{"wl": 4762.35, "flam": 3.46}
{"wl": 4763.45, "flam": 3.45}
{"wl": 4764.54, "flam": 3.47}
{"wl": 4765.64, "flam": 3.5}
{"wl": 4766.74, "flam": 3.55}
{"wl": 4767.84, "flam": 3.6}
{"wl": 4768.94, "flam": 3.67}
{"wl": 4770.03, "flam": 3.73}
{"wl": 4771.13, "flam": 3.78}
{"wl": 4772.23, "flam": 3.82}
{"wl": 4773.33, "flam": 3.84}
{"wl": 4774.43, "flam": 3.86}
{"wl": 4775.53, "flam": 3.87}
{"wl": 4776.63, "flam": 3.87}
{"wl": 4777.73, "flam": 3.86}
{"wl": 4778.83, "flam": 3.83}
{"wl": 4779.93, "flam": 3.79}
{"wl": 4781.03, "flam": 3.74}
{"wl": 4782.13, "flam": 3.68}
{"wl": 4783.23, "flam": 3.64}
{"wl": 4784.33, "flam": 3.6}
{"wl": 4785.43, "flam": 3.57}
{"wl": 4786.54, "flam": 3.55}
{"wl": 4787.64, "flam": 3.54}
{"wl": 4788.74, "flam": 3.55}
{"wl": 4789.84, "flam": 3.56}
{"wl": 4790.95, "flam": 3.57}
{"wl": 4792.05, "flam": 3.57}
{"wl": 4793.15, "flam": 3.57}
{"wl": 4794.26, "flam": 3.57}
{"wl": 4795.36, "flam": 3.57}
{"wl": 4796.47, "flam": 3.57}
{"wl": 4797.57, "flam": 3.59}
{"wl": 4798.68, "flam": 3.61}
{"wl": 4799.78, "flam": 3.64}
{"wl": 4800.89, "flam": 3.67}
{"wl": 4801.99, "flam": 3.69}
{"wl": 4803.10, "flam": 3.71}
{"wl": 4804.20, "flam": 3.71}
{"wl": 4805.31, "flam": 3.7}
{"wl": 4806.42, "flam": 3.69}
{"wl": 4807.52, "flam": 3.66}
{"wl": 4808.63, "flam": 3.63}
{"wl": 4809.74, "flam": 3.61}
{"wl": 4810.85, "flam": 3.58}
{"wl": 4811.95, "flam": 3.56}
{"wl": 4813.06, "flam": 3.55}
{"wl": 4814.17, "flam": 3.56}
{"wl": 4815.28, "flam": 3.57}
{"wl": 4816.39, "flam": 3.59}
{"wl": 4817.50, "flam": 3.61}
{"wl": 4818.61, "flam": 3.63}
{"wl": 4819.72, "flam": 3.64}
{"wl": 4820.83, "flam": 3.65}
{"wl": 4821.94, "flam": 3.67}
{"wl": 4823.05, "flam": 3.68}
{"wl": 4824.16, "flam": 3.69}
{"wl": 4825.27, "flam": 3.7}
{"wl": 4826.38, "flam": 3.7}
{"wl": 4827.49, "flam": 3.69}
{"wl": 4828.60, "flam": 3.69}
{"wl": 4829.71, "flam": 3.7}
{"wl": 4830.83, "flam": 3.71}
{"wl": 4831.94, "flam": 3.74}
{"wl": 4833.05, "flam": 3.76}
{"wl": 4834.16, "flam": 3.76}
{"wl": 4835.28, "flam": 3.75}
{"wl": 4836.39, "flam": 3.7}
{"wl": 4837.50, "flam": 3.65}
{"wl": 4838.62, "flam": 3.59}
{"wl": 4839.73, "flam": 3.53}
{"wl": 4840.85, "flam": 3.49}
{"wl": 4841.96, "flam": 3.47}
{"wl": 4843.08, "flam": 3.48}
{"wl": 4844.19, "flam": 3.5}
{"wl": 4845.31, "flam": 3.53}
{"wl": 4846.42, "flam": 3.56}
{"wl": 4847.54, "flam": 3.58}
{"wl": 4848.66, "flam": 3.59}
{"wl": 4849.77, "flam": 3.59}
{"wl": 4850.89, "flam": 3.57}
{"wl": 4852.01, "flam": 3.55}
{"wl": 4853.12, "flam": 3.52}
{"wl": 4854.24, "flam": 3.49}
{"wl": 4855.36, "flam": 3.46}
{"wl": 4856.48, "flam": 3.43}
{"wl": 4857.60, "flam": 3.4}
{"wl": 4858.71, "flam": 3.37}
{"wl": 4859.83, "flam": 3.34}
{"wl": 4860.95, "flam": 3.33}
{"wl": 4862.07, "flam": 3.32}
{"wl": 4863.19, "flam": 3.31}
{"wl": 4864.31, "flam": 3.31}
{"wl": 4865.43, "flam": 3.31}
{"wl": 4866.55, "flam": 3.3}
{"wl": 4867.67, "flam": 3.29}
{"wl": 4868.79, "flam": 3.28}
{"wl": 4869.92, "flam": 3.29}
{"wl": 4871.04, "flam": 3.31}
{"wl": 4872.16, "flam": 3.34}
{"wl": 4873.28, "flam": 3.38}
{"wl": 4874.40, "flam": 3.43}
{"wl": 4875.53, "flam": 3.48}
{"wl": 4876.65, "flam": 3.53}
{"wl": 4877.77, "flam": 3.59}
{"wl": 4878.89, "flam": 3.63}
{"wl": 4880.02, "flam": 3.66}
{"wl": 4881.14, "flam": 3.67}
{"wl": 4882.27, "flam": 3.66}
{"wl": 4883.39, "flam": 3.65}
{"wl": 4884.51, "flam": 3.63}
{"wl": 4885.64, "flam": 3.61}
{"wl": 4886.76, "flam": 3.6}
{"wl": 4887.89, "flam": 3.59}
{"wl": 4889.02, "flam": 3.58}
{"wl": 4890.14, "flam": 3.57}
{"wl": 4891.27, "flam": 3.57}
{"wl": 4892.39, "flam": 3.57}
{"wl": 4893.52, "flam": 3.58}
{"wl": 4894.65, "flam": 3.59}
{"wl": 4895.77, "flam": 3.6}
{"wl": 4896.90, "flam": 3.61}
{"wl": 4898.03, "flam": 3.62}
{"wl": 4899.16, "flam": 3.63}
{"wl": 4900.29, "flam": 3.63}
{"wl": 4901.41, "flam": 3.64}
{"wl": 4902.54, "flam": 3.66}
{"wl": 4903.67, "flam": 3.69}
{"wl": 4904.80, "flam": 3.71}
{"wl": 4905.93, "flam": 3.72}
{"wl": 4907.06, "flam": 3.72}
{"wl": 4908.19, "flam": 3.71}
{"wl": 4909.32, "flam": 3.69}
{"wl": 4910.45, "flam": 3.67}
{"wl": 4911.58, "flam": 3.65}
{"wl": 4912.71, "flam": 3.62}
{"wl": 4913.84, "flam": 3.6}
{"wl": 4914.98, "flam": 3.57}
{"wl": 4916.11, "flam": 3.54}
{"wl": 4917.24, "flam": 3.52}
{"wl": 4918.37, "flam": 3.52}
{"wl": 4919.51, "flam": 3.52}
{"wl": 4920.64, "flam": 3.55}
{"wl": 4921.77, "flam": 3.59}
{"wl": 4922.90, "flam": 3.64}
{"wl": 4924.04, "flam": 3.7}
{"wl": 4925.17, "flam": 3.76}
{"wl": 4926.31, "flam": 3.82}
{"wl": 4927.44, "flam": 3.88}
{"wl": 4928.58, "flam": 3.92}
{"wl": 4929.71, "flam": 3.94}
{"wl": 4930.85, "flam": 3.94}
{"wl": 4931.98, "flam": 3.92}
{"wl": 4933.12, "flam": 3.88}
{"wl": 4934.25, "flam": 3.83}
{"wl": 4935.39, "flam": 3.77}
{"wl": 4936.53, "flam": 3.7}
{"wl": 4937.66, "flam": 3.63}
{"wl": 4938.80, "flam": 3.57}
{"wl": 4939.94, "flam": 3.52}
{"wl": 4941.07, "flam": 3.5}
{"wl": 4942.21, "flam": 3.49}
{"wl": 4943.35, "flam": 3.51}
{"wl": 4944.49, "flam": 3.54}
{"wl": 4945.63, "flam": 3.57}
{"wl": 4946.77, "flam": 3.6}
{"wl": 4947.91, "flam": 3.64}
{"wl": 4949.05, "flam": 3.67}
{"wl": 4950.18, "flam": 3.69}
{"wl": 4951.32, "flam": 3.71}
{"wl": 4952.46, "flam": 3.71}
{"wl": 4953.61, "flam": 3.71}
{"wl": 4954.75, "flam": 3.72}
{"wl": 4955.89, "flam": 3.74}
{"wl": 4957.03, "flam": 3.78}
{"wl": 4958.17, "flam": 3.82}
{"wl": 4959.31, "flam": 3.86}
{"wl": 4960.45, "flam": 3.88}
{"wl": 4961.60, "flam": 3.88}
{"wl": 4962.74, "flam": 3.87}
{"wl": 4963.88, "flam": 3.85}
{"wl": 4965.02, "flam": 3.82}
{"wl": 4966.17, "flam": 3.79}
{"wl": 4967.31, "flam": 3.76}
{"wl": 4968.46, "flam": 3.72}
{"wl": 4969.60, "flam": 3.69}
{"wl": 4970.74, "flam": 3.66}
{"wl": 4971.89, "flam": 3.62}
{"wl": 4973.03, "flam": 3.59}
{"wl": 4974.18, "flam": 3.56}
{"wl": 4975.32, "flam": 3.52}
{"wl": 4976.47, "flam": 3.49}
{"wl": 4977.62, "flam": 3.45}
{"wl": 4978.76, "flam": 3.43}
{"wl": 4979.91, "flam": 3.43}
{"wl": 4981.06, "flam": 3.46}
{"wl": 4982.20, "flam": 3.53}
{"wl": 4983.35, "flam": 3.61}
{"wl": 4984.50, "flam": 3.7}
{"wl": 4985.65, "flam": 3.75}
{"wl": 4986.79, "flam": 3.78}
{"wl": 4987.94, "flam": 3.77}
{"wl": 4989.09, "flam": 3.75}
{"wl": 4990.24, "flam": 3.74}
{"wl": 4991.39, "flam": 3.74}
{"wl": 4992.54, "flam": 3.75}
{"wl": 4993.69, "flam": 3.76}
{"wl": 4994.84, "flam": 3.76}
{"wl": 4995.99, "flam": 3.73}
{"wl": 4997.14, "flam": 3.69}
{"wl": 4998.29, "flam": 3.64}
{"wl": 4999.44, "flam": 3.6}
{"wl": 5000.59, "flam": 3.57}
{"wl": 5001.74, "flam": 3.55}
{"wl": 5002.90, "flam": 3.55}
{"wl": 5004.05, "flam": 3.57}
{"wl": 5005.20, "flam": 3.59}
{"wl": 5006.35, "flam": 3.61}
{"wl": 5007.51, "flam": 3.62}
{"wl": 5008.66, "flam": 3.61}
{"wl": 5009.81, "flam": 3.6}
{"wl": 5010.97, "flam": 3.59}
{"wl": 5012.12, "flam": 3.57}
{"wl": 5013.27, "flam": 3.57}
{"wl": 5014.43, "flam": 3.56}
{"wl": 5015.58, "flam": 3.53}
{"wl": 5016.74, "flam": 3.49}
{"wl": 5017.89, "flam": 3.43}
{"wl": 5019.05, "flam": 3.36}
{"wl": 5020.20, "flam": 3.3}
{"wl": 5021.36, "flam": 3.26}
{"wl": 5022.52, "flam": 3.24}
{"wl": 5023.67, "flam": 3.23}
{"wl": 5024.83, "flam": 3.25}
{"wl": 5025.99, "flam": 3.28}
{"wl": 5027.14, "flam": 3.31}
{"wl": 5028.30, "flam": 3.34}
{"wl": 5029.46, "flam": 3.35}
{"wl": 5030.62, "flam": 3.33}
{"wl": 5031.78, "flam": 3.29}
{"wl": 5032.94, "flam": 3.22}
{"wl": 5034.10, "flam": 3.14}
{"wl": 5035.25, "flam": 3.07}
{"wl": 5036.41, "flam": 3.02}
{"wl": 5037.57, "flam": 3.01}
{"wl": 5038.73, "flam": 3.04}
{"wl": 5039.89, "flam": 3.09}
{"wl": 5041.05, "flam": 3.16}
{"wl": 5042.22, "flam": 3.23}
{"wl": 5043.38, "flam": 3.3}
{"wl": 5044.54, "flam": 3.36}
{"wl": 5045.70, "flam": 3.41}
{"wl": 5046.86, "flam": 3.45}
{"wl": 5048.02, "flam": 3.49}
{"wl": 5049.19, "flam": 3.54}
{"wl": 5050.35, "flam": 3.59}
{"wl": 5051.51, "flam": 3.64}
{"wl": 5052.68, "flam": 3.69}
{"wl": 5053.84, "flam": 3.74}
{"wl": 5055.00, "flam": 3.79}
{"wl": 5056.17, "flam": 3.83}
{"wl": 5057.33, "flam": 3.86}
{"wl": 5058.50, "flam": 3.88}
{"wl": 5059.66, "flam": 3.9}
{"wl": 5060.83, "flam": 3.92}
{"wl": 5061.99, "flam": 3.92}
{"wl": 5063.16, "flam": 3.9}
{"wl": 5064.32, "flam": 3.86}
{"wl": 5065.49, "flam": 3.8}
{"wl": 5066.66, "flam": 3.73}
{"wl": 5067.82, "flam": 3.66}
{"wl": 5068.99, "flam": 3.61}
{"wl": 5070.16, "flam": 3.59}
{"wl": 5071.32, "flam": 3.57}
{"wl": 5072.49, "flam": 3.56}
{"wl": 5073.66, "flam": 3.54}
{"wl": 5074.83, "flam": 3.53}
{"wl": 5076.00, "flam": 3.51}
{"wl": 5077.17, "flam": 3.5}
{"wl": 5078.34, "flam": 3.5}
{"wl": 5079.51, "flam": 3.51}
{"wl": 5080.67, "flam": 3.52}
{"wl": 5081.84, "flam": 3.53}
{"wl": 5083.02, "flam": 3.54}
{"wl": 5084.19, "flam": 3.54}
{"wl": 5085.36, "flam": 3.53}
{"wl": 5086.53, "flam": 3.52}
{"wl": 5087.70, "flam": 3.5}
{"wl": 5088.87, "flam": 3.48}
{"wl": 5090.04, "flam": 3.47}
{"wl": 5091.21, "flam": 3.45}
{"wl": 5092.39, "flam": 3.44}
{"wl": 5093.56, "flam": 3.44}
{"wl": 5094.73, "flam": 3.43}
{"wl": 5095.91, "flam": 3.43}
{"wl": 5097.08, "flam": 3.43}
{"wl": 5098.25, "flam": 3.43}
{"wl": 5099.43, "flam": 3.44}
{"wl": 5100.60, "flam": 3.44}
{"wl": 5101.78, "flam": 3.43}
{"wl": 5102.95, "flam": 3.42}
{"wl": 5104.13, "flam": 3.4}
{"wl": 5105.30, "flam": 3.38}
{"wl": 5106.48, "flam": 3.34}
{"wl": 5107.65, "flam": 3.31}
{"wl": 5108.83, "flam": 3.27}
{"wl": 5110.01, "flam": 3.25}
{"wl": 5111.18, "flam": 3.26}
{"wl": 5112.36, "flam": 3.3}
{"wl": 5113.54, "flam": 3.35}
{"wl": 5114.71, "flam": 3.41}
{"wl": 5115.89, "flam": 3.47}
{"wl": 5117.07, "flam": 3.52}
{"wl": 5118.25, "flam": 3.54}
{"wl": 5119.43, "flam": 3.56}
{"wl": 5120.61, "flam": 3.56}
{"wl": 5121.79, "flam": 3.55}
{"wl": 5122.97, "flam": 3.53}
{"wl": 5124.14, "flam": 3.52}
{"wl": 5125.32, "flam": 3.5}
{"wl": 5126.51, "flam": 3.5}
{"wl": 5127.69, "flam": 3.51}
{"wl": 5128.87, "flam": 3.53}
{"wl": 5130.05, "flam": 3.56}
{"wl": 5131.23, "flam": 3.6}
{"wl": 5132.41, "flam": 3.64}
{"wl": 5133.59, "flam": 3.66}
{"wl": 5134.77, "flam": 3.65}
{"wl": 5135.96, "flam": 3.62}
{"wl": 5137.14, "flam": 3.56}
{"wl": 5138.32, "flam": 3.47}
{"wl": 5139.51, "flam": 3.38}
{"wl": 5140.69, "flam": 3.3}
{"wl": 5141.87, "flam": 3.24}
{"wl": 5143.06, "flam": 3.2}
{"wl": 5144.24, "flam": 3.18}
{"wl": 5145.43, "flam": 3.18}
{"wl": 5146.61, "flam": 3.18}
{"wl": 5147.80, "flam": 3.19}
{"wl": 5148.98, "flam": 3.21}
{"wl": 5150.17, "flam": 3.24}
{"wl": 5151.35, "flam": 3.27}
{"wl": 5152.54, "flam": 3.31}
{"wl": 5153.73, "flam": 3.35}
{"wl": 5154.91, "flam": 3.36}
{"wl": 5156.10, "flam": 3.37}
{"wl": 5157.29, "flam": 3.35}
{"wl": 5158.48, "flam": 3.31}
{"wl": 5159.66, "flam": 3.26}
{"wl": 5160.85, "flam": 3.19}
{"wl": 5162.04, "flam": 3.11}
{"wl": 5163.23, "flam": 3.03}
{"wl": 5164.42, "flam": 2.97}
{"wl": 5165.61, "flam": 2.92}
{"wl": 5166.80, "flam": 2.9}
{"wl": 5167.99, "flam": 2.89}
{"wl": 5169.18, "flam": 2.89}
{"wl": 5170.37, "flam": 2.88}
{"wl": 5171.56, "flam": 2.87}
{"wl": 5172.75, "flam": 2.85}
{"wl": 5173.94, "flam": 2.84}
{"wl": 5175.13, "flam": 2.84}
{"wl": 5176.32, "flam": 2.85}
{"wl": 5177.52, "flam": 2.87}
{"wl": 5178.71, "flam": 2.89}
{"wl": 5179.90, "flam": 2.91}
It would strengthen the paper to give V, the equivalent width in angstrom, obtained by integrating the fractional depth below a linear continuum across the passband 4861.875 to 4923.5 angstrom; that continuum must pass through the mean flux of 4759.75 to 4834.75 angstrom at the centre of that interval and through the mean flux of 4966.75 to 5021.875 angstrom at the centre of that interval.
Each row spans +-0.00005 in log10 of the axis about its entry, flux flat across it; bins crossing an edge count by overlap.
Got 1.22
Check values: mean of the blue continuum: 3.65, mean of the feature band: 3.55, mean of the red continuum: 3.6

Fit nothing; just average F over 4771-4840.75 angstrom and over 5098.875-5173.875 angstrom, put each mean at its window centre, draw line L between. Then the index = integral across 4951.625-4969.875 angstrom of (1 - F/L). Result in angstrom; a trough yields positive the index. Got -1.5 angstrom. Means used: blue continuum 3.66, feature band 3.79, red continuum 3.32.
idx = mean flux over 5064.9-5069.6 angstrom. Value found 3.69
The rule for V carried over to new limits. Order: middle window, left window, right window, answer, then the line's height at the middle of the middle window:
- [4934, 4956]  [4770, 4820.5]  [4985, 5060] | -0.52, 3.55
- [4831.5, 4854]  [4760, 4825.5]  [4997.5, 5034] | 0.03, 3.6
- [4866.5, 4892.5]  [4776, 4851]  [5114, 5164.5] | 0.53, 3.59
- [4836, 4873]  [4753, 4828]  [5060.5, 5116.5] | 1.78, 3.62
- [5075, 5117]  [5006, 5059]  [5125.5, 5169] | -0.98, 3.36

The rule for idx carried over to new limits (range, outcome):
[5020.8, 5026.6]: 3.25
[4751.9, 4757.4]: 3.85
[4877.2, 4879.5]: 3.61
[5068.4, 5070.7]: 3.59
